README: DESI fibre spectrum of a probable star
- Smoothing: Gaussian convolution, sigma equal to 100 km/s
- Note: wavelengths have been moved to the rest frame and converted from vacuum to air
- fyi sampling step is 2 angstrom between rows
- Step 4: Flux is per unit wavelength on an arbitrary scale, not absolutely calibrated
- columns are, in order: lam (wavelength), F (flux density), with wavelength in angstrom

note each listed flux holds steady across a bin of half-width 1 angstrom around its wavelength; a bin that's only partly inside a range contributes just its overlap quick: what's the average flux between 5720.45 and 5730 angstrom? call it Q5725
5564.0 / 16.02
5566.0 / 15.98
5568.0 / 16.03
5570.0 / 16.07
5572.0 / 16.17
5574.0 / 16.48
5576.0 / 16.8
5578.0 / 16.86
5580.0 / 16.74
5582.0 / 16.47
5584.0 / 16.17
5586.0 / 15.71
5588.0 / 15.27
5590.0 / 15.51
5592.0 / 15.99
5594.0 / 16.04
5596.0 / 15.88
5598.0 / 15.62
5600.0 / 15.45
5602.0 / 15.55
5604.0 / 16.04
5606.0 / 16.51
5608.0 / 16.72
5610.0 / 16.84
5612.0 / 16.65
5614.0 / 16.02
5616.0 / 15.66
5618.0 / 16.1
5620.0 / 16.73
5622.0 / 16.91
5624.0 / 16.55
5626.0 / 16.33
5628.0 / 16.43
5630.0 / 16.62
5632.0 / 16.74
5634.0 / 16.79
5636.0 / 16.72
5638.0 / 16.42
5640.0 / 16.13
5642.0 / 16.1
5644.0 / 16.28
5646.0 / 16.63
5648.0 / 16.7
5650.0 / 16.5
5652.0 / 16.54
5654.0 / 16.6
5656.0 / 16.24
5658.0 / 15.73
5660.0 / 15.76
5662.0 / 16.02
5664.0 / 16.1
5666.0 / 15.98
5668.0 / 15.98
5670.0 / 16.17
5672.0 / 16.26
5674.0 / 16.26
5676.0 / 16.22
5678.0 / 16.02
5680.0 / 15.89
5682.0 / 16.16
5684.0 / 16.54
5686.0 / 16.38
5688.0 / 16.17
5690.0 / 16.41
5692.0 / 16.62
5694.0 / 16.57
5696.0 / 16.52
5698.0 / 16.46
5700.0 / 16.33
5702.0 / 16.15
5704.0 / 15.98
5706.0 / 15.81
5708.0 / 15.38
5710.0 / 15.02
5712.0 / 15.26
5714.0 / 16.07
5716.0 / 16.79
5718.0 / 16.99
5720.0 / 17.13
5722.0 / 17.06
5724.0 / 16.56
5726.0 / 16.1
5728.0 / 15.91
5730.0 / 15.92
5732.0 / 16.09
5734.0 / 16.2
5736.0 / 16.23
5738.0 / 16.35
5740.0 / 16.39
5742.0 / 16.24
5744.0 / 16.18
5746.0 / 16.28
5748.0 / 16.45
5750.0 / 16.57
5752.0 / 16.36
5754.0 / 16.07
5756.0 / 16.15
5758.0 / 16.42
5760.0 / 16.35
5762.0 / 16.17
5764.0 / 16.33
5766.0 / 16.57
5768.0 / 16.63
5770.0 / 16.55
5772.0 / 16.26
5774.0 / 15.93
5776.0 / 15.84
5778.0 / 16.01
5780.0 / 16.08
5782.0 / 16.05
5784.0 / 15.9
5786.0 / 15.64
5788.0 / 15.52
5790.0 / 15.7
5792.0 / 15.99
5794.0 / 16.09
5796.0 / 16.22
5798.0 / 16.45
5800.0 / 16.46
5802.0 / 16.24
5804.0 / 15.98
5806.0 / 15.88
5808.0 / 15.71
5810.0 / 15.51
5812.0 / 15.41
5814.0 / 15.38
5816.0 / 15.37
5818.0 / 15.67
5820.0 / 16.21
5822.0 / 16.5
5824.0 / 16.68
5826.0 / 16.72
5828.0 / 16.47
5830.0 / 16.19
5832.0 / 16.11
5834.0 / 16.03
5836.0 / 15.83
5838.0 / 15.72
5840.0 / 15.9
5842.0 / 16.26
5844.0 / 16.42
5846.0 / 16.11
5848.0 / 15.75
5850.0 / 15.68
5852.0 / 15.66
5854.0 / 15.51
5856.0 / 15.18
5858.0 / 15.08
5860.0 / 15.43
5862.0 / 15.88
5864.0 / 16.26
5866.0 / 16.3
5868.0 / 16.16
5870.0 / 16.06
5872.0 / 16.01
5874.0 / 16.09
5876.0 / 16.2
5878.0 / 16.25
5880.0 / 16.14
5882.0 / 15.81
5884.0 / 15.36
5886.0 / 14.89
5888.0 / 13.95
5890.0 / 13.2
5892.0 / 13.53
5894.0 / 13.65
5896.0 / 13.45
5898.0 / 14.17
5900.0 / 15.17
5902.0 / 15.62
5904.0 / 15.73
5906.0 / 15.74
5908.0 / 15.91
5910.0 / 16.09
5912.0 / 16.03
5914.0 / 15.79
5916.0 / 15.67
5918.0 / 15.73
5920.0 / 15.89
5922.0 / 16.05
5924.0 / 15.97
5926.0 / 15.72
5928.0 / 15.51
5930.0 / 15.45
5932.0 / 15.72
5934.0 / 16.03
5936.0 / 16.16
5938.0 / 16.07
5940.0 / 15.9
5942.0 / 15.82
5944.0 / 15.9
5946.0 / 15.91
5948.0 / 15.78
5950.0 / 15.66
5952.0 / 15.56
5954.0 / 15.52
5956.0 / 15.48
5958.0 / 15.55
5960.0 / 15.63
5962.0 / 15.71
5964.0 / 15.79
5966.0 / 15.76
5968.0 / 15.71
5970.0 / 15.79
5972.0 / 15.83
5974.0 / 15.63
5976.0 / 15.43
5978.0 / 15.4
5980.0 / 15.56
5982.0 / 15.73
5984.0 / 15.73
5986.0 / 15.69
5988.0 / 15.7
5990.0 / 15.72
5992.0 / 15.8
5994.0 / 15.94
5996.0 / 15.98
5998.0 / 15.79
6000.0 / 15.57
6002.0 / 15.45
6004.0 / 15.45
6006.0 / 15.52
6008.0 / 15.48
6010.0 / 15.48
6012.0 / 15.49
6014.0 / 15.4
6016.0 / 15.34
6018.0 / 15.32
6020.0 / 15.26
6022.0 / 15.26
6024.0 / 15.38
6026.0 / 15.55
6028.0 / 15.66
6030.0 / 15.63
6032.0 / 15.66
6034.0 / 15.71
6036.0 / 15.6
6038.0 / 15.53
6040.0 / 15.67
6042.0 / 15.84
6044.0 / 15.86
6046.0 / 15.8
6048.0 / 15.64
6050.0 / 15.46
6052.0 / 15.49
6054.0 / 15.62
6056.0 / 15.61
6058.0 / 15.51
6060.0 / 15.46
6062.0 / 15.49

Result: 16.4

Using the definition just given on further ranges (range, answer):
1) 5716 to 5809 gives 16.2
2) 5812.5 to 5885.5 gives 15.9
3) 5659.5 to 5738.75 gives 16.2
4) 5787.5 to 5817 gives 15.9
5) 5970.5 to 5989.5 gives 15.6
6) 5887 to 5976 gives 15.5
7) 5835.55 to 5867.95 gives 15.8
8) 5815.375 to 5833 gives 16.2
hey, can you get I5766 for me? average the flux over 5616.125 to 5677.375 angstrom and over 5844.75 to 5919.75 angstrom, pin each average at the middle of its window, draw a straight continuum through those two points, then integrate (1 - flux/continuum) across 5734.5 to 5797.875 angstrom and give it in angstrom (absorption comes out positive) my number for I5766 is -1.2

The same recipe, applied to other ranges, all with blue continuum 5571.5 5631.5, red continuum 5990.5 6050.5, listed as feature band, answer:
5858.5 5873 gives -0.14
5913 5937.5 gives -0.12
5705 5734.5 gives -0.19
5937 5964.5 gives -0.07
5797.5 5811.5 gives -0.07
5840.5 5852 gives -0.11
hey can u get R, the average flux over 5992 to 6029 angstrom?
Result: 15.5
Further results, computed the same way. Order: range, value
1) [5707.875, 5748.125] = 16.2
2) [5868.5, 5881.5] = 16.1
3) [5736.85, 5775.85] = 16.3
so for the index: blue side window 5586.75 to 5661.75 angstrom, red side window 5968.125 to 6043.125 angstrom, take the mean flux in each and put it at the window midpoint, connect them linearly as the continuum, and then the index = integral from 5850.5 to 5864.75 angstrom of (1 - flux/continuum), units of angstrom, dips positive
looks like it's 0.3 angstrom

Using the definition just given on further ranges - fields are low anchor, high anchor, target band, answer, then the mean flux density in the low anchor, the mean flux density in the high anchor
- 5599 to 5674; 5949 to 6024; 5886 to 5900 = 1.7 angstrom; 16.3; 15.6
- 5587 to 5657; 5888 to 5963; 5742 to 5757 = -0.3 angstrom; 16.3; 15.5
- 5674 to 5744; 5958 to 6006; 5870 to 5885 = -0.1 angstrom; 16.2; 15.7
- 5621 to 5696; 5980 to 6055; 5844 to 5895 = 1.4 angstrom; 16.3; 15.6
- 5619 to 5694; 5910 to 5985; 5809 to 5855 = 0.1 angstrom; 16.3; 15.7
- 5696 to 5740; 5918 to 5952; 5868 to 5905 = 1.9 angstrom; 16.2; 15.8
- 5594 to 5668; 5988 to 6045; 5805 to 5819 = 0.3 angstrom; 16.3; 15.6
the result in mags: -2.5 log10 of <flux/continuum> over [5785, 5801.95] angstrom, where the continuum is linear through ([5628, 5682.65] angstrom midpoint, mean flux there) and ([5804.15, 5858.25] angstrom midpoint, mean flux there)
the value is 0.00 mag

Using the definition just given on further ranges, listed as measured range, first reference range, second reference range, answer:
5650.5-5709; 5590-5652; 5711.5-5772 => 0.01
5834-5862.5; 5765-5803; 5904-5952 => 0.02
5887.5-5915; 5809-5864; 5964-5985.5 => 0.06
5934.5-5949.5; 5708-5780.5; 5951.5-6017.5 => -0.01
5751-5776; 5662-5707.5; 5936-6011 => -0.02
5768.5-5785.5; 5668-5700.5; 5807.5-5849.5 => 0.00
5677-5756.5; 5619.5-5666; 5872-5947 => -0.01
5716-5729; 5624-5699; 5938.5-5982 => -0.03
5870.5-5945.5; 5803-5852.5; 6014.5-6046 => 0.02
